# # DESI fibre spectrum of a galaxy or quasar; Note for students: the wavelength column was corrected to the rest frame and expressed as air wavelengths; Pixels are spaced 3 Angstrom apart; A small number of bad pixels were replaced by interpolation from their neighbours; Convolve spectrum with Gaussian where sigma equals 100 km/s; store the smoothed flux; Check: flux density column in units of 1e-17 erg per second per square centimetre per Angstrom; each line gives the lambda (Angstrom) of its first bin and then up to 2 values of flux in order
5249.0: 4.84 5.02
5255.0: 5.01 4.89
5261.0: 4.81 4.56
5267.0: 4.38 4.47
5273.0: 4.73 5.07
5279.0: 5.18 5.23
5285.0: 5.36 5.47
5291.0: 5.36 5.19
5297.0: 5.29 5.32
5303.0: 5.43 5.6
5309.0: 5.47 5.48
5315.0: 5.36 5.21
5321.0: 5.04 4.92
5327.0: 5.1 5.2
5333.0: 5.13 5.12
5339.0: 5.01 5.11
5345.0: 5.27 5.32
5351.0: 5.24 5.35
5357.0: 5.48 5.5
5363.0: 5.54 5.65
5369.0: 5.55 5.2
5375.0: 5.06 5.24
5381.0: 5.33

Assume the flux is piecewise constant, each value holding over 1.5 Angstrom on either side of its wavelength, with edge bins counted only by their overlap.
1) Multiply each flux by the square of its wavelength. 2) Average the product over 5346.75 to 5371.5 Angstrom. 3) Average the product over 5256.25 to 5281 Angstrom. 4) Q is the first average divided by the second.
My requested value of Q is 1.2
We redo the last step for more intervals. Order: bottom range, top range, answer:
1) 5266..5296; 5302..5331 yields 1.06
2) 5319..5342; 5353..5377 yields 1.08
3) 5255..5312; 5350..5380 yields 1.09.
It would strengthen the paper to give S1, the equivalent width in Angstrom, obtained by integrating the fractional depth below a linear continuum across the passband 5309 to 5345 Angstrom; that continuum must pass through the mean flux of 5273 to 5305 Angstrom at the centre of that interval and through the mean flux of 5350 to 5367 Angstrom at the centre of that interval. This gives 1.4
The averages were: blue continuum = 5.27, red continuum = 5.46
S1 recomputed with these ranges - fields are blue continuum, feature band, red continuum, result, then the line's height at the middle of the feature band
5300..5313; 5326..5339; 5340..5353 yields 0.5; 5.32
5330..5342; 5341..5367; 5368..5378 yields -1.0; 5.18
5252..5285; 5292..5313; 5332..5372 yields -1.4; 5.05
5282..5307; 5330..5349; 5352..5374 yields 0.9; 5.42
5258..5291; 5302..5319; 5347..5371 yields -0.9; 5.16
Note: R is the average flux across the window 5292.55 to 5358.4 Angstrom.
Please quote 5.26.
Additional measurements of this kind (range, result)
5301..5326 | 5.31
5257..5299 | 5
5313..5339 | 5.13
